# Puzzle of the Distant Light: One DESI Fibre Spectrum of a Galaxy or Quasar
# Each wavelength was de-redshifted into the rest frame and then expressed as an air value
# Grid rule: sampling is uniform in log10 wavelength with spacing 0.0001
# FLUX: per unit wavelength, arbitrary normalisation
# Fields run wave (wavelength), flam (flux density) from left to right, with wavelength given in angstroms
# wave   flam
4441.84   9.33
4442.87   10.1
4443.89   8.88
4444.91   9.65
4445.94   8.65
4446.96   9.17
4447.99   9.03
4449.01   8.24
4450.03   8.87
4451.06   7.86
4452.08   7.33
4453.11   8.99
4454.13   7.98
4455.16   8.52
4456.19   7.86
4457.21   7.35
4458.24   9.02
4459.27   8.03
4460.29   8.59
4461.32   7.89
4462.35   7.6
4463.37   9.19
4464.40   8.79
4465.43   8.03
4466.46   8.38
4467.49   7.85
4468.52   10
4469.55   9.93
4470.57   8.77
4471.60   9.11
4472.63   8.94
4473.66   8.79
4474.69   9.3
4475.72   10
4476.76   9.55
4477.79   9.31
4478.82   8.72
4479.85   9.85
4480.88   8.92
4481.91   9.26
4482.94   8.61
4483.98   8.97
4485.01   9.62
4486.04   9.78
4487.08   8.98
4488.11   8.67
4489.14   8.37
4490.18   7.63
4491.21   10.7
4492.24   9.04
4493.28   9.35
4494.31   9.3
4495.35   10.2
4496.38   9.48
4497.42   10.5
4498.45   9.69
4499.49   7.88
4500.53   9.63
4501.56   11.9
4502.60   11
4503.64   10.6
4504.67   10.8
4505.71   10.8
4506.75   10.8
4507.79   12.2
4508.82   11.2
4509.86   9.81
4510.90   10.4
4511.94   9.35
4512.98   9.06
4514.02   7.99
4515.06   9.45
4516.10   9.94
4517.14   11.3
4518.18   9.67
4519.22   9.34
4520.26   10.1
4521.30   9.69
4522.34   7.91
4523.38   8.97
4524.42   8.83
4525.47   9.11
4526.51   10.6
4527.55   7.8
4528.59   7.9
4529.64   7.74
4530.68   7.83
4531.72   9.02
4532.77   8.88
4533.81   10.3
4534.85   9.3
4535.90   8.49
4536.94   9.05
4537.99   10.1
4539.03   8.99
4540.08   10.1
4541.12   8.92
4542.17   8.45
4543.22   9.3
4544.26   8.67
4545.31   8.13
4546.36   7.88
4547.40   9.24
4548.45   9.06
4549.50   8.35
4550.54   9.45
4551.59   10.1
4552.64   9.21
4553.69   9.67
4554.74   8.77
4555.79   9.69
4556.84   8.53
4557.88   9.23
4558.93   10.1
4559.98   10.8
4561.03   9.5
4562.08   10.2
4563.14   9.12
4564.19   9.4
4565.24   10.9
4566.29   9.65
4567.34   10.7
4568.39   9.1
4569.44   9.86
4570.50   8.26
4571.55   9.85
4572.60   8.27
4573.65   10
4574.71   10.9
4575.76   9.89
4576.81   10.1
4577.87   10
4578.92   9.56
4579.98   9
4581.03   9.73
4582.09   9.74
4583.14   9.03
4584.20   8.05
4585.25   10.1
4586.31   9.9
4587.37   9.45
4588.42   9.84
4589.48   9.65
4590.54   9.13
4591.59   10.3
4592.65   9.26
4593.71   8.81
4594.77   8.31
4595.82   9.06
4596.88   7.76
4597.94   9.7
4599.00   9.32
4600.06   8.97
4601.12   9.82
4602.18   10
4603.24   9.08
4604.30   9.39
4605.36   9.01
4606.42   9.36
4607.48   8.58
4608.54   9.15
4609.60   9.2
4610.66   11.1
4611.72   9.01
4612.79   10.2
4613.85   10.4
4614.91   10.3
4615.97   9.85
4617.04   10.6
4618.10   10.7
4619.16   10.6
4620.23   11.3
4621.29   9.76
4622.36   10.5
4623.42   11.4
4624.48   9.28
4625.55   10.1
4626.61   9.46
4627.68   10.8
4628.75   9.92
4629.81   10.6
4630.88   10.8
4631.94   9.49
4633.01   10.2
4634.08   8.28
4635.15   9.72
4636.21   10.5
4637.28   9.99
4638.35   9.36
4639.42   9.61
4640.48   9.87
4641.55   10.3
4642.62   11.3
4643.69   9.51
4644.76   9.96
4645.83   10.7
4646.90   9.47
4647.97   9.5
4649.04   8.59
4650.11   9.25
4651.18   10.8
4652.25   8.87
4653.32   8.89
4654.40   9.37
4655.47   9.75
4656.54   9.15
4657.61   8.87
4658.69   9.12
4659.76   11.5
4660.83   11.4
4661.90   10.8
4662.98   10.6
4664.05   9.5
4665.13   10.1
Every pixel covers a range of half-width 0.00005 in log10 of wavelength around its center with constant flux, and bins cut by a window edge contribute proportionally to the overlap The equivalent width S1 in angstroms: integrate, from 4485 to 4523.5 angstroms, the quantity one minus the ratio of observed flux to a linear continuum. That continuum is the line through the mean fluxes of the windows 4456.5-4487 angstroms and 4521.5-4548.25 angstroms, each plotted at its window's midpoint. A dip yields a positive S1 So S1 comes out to -3.87 angstroms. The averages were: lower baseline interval 8.9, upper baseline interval 8.87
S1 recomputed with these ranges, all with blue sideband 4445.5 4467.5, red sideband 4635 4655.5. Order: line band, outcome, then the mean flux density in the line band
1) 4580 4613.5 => 0.16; 9.36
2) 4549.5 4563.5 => -0.66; 9.53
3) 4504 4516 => -1.96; 10.2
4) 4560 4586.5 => -1.24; 9.65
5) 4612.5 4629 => -1.29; 10.3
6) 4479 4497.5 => -1.45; 9.25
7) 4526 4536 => 0.12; 8.8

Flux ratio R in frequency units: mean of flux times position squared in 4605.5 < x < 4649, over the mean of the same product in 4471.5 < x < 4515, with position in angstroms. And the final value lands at 1.10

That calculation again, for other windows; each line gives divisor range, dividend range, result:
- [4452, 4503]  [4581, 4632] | 1.14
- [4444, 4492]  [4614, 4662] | 1.22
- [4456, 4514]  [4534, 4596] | 1.04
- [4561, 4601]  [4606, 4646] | 1.08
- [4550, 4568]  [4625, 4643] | 1.07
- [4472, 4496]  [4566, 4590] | 1.09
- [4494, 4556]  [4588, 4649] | 1.08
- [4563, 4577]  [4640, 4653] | 1.04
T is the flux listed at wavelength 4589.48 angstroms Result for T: 9.65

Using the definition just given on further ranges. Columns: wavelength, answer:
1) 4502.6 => 11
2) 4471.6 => 9.11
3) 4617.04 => 10.6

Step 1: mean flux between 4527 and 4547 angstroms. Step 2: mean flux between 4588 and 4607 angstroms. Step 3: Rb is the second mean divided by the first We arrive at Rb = 1.1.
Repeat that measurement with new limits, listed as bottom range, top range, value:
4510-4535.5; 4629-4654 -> 1.07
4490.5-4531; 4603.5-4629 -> 1.03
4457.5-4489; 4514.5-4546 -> 1.02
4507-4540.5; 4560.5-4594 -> 1.02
